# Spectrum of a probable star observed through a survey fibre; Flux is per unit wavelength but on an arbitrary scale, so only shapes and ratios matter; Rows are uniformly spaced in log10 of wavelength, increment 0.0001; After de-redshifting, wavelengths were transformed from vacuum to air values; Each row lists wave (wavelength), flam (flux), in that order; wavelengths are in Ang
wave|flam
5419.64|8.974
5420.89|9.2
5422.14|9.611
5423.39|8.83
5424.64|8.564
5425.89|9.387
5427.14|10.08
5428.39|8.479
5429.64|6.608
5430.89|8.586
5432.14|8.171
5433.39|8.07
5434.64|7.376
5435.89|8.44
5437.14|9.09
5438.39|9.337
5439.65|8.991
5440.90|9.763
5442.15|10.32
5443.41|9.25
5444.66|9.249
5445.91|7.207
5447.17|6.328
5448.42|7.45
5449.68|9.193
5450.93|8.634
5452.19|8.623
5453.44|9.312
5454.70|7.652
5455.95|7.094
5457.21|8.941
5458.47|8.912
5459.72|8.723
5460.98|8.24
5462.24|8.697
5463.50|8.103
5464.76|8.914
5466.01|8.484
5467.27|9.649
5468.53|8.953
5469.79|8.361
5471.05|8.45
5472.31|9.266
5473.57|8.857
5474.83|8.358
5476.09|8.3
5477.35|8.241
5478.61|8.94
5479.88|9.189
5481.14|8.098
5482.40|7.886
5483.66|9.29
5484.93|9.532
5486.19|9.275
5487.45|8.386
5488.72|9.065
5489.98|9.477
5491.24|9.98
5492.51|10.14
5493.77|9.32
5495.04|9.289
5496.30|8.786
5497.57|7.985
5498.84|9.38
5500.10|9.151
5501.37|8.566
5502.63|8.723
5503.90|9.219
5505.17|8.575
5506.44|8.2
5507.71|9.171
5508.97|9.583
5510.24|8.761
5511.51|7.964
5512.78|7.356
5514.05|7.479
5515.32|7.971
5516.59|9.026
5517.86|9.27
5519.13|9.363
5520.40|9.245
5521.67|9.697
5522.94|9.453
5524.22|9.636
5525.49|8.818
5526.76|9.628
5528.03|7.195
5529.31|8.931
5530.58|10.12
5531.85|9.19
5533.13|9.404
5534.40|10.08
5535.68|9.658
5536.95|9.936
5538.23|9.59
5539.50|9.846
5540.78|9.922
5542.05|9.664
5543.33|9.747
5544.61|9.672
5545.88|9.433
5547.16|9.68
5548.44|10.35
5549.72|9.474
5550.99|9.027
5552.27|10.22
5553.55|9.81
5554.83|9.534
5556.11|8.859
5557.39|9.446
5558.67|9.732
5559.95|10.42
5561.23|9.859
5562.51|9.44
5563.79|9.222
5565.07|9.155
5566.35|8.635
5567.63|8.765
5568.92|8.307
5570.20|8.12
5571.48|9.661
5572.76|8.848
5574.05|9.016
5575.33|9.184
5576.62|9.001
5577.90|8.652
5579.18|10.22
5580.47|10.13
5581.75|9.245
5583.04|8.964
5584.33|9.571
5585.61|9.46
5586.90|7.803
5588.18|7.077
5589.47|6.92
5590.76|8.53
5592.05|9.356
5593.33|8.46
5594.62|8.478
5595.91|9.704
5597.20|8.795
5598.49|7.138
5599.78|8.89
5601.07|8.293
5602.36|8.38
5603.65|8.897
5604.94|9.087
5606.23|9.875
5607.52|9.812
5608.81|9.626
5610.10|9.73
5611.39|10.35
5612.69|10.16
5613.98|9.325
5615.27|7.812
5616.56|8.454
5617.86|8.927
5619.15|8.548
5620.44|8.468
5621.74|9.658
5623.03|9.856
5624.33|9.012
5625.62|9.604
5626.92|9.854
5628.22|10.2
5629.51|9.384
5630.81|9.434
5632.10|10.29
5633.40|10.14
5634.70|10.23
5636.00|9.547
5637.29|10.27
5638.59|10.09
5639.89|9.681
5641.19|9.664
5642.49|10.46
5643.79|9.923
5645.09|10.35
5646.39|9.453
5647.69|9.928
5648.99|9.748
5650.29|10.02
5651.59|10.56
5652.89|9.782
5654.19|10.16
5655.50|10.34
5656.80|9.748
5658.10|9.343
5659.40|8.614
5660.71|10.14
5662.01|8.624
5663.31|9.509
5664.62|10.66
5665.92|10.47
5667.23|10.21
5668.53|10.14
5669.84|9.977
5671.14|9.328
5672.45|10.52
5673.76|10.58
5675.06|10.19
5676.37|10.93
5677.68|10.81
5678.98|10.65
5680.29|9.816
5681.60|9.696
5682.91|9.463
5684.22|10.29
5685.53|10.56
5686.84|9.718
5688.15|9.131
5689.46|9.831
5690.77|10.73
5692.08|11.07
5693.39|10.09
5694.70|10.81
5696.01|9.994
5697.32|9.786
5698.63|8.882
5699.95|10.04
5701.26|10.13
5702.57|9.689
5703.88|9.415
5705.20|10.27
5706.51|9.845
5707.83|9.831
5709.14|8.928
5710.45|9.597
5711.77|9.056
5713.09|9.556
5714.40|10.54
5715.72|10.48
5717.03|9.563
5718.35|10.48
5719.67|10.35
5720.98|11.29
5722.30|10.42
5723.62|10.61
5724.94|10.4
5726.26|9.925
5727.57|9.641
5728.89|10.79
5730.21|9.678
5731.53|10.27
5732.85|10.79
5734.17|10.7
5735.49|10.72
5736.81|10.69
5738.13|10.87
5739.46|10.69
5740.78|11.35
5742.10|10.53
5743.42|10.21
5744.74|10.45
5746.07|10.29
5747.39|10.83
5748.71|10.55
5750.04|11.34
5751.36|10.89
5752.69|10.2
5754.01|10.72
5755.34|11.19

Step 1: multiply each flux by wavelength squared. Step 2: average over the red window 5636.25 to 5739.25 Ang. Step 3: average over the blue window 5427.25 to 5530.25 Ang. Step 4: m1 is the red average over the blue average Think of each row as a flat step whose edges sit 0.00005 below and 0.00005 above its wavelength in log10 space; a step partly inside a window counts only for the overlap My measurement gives 1.24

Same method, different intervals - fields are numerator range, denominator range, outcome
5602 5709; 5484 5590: 1.12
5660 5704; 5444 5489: 1.27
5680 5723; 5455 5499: 1.23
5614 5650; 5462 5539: 1.12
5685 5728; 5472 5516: 1.23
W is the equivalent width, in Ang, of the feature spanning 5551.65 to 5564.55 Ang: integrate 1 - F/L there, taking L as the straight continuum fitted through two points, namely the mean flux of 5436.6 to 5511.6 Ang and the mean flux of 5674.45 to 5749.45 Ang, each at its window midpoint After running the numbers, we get -0.5 Ang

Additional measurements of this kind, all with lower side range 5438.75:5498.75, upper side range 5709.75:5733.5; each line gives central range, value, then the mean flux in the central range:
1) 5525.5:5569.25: -1.3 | 9.47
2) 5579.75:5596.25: 1.2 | 8.73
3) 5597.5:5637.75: 1.2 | 9.32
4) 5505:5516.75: 0.8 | 8.38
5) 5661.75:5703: -0.5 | 10.1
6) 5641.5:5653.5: -0.3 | 10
